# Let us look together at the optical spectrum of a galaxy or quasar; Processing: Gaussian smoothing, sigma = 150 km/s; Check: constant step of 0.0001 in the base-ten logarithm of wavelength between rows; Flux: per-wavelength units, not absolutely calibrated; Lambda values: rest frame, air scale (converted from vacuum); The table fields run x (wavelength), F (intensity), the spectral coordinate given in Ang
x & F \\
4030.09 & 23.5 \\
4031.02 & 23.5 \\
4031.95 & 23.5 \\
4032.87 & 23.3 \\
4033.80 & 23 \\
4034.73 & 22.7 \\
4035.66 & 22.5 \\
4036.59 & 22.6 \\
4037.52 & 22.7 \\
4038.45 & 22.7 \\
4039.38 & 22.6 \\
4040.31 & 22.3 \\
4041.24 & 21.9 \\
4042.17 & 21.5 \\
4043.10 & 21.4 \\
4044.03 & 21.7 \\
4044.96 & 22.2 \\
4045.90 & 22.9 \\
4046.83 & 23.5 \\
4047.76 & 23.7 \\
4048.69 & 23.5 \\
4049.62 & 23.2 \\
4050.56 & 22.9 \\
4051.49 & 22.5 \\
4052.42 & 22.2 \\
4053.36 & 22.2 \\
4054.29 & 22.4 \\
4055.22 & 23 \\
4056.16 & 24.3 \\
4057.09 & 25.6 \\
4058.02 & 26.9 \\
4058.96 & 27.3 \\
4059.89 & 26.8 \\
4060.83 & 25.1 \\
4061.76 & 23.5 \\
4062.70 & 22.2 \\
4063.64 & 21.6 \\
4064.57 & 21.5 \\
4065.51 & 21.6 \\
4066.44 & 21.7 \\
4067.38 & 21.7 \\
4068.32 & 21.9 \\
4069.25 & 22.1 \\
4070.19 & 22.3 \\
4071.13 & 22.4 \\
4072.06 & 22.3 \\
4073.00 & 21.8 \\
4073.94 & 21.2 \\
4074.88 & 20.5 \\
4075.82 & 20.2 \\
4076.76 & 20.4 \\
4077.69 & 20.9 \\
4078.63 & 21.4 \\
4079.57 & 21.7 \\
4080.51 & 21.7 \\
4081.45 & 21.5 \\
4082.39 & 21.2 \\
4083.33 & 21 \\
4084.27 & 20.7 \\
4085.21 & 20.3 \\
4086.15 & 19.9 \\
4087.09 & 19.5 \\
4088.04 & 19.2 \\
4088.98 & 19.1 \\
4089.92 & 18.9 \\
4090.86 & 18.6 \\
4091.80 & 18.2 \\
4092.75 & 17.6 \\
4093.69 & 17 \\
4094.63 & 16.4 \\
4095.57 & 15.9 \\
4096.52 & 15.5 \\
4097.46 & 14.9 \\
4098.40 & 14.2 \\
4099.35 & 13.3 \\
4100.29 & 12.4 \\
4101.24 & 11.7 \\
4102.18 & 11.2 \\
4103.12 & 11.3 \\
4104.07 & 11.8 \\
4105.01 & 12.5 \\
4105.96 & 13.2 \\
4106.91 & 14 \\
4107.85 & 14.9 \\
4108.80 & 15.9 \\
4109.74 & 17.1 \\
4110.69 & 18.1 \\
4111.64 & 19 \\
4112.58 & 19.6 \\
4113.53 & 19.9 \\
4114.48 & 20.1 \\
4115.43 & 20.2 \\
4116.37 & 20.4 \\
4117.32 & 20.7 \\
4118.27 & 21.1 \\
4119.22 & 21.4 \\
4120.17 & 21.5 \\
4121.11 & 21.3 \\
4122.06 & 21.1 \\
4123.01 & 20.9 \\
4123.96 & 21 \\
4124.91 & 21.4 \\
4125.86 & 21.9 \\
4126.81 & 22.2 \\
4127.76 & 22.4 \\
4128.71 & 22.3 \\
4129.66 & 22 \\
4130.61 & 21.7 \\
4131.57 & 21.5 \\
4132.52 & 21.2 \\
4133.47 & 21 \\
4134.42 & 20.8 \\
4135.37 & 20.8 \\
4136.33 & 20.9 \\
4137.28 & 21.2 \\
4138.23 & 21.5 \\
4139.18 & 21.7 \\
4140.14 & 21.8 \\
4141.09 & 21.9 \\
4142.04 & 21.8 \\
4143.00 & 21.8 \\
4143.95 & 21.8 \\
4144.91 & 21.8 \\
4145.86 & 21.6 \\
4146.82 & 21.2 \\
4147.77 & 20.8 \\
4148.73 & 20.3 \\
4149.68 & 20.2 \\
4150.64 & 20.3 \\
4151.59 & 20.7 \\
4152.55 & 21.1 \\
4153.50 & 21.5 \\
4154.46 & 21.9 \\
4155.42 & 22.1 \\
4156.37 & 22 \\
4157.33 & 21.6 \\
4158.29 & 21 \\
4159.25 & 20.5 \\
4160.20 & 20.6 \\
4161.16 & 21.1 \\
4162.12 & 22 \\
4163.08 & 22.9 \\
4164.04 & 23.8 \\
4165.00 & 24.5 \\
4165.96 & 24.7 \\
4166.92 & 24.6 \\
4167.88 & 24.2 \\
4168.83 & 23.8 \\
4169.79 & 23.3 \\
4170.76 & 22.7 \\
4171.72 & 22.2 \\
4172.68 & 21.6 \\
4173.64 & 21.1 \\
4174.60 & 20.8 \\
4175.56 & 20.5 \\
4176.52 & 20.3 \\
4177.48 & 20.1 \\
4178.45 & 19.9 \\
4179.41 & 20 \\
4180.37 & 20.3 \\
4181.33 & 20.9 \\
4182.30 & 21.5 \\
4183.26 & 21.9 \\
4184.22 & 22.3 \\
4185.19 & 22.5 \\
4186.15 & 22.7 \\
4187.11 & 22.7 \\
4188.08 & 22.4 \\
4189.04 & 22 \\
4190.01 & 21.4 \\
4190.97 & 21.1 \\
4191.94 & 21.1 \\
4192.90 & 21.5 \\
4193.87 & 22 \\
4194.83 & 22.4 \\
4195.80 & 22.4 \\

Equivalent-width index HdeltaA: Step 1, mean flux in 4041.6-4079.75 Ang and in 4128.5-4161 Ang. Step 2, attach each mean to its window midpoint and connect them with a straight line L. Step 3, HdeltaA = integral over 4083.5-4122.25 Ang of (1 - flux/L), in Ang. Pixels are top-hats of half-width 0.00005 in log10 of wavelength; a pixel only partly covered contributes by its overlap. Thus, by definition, 8.2 Ang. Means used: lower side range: 22.6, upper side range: 21.3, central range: 17.3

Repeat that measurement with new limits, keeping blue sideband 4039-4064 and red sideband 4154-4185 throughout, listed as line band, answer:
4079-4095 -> 2.3 Ang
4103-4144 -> 4.7 Ang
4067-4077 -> 0.7 Ang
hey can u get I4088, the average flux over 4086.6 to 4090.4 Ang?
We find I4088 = 19.2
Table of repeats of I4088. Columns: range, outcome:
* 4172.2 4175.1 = 21.2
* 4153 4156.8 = 21.9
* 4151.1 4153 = 20.9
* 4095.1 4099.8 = 14.8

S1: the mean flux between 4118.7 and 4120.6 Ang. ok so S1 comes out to 21.4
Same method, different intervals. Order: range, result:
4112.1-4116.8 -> 20.1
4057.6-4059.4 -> 27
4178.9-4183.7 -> 20.9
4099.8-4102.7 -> 11.8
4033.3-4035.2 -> 22.8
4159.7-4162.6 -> 21.3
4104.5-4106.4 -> 12.8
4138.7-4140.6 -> 21.7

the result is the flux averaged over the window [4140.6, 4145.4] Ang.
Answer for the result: 21.8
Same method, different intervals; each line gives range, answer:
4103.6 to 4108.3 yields 13.3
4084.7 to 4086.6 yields 20.1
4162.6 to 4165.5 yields 23.7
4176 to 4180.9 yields 20.1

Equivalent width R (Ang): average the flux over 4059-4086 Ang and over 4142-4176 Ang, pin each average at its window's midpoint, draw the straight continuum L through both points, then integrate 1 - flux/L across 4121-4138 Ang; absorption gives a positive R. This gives 0.4 Ang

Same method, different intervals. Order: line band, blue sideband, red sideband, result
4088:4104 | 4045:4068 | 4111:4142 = 4.9 Ang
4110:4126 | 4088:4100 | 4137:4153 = -1.4 Ang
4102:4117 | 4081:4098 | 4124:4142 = 2.8 Ang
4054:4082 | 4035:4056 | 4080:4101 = -3.2 Ang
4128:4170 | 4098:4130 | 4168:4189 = -3.8 Ang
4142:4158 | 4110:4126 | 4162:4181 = 0.1 Ang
